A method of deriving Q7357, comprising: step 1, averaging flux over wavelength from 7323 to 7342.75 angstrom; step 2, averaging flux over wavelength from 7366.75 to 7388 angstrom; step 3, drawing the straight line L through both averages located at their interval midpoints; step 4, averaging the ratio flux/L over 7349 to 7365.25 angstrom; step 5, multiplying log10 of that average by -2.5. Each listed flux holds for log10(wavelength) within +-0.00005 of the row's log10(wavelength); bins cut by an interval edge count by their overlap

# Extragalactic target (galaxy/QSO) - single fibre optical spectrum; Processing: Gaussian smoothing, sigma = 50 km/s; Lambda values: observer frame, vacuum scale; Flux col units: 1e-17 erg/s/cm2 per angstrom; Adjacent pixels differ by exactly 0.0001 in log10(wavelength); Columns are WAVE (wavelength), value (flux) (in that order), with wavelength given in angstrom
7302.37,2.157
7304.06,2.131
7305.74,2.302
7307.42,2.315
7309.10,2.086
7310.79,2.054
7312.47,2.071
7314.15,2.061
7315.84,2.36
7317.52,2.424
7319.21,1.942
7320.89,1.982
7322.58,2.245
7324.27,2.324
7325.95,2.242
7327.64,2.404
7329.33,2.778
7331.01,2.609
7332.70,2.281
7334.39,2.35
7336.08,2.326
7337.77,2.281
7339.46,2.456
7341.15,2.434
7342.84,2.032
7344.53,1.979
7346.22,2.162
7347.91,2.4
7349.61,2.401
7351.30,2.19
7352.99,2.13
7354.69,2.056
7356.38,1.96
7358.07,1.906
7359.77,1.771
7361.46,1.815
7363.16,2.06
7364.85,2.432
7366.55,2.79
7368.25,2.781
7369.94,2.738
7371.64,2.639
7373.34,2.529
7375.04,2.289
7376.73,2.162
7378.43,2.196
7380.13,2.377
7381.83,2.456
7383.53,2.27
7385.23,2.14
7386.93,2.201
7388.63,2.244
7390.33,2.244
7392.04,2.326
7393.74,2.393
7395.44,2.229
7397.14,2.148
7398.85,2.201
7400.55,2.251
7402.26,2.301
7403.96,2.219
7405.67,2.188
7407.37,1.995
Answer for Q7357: 0.17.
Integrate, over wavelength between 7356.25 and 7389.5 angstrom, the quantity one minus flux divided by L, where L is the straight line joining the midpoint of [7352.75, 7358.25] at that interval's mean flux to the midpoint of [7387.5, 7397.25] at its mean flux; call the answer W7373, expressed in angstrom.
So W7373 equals -2.49 angstrom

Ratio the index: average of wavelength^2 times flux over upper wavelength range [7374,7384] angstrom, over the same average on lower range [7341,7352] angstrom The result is 1.05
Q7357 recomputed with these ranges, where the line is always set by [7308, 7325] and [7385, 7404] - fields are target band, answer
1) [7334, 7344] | -0.06 mag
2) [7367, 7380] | -0.12 mag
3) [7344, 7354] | -0.01 mag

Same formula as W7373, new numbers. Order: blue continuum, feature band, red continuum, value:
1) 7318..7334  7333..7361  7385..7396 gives 1.51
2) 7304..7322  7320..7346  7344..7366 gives -2.13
